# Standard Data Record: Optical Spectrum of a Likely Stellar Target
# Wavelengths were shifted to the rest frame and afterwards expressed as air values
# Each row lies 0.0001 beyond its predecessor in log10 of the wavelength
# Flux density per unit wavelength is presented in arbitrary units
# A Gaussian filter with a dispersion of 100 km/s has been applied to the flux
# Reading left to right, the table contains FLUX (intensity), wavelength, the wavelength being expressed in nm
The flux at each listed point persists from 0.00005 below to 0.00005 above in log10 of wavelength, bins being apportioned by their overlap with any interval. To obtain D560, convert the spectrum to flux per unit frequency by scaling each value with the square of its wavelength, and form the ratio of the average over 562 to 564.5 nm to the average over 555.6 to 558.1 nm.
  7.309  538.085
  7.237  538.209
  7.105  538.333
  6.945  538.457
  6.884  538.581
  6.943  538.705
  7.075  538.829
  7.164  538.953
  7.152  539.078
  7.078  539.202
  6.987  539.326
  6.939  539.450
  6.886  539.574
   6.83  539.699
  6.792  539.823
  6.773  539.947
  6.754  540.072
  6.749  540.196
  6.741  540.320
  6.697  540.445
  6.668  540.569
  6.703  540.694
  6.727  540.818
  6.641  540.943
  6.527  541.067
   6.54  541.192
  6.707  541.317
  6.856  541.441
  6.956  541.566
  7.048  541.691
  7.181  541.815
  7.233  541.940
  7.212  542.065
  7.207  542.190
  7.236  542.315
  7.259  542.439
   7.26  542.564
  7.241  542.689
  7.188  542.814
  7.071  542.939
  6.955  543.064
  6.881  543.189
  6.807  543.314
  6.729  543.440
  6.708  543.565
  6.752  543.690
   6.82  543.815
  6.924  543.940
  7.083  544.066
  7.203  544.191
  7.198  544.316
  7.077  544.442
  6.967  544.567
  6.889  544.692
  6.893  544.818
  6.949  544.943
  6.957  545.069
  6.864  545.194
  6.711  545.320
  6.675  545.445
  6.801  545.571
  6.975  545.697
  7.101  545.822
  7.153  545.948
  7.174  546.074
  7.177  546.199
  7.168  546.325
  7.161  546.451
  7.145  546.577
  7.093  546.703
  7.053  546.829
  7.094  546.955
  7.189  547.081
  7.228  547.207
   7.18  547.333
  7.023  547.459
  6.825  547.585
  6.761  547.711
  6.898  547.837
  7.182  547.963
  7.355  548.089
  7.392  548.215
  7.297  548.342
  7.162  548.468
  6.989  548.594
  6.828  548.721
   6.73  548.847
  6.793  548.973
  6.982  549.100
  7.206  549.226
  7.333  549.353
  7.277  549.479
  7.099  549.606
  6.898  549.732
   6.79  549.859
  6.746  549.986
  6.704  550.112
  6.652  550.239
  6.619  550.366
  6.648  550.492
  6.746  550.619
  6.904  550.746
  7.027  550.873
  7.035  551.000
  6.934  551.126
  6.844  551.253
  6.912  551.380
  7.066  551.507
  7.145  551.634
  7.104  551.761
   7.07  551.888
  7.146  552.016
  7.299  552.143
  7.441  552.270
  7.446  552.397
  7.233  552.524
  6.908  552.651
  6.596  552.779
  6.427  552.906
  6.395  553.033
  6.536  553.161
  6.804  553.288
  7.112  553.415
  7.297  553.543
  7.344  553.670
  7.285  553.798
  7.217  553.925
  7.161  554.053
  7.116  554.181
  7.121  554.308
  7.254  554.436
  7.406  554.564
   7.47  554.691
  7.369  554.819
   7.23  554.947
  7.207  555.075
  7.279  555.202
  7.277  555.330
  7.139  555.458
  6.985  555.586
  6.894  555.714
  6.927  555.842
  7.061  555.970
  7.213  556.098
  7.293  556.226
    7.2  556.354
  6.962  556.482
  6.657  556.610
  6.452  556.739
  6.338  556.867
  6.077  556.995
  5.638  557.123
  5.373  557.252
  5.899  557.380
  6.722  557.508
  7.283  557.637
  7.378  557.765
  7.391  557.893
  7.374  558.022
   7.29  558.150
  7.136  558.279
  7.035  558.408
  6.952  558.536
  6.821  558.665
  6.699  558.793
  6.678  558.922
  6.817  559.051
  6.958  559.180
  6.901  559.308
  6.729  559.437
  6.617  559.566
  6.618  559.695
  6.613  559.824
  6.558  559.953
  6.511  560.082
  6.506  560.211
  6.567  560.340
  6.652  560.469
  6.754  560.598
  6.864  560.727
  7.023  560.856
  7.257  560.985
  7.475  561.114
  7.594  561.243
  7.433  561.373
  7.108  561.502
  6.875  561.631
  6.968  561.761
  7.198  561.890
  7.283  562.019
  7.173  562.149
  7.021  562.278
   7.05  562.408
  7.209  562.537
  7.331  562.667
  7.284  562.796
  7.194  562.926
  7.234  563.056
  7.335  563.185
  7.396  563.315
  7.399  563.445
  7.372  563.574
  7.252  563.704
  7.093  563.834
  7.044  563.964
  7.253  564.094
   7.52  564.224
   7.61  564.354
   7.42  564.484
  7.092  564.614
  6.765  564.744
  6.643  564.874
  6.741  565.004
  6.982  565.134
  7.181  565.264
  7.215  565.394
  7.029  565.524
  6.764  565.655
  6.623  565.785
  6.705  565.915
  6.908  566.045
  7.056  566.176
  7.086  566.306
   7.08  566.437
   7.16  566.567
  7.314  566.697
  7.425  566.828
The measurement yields 1.10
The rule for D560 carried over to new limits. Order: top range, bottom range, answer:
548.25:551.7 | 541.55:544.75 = 1.01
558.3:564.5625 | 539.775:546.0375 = 1.09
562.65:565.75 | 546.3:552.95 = 1.08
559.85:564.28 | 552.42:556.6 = 1.03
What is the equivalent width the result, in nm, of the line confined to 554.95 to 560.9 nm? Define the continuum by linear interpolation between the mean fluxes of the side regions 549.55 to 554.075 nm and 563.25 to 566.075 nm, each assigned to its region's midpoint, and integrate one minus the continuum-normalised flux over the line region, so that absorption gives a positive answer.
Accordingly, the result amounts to 0.177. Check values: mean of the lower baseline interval 6.96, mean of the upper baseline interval 7.09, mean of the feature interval 6.81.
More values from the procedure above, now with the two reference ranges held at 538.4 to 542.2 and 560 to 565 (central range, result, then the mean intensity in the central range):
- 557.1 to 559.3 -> 0.080 nm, 6.82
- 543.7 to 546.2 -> -0.013 nm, 6.97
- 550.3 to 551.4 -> 0.023 nm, 6.85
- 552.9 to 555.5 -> -0.037 nm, 7.13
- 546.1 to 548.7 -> -0.058 nm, 7.11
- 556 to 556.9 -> 0.020 nm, 6.9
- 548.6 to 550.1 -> 0.004 nm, 6.96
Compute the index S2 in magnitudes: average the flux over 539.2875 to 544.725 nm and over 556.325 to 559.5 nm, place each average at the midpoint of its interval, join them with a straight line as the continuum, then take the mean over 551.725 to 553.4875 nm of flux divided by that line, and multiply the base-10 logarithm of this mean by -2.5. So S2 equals -0.025 mag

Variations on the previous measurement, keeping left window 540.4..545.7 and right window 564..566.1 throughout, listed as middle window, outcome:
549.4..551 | 0.02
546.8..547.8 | -0.01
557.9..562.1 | 0.01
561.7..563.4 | -0.03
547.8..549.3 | -0.02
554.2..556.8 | -0.02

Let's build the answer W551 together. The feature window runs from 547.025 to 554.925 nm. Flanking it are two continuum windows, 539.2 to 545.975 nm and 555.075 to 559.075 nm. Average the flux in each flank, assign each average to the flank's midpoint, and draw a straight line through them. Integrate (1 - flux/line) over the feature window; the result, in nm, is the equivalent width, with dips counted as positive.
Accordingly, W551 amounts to -0.17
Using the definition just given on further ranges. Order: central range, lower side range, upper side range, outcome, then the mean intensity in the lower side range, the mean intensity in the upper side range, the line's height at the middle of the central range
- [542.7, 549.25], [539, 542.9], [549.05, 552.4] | -0.04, 6.93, 7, 6.96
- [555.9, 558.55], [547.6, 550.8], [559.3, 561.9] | 0.04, 6.96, 6.89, 6.91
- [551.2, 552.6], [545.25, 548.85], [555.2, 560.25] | -0.04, 7.06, 6.8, 6.94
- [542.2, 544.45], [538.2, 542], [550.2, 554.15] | -0.04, 6.88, 6.98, 6.91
